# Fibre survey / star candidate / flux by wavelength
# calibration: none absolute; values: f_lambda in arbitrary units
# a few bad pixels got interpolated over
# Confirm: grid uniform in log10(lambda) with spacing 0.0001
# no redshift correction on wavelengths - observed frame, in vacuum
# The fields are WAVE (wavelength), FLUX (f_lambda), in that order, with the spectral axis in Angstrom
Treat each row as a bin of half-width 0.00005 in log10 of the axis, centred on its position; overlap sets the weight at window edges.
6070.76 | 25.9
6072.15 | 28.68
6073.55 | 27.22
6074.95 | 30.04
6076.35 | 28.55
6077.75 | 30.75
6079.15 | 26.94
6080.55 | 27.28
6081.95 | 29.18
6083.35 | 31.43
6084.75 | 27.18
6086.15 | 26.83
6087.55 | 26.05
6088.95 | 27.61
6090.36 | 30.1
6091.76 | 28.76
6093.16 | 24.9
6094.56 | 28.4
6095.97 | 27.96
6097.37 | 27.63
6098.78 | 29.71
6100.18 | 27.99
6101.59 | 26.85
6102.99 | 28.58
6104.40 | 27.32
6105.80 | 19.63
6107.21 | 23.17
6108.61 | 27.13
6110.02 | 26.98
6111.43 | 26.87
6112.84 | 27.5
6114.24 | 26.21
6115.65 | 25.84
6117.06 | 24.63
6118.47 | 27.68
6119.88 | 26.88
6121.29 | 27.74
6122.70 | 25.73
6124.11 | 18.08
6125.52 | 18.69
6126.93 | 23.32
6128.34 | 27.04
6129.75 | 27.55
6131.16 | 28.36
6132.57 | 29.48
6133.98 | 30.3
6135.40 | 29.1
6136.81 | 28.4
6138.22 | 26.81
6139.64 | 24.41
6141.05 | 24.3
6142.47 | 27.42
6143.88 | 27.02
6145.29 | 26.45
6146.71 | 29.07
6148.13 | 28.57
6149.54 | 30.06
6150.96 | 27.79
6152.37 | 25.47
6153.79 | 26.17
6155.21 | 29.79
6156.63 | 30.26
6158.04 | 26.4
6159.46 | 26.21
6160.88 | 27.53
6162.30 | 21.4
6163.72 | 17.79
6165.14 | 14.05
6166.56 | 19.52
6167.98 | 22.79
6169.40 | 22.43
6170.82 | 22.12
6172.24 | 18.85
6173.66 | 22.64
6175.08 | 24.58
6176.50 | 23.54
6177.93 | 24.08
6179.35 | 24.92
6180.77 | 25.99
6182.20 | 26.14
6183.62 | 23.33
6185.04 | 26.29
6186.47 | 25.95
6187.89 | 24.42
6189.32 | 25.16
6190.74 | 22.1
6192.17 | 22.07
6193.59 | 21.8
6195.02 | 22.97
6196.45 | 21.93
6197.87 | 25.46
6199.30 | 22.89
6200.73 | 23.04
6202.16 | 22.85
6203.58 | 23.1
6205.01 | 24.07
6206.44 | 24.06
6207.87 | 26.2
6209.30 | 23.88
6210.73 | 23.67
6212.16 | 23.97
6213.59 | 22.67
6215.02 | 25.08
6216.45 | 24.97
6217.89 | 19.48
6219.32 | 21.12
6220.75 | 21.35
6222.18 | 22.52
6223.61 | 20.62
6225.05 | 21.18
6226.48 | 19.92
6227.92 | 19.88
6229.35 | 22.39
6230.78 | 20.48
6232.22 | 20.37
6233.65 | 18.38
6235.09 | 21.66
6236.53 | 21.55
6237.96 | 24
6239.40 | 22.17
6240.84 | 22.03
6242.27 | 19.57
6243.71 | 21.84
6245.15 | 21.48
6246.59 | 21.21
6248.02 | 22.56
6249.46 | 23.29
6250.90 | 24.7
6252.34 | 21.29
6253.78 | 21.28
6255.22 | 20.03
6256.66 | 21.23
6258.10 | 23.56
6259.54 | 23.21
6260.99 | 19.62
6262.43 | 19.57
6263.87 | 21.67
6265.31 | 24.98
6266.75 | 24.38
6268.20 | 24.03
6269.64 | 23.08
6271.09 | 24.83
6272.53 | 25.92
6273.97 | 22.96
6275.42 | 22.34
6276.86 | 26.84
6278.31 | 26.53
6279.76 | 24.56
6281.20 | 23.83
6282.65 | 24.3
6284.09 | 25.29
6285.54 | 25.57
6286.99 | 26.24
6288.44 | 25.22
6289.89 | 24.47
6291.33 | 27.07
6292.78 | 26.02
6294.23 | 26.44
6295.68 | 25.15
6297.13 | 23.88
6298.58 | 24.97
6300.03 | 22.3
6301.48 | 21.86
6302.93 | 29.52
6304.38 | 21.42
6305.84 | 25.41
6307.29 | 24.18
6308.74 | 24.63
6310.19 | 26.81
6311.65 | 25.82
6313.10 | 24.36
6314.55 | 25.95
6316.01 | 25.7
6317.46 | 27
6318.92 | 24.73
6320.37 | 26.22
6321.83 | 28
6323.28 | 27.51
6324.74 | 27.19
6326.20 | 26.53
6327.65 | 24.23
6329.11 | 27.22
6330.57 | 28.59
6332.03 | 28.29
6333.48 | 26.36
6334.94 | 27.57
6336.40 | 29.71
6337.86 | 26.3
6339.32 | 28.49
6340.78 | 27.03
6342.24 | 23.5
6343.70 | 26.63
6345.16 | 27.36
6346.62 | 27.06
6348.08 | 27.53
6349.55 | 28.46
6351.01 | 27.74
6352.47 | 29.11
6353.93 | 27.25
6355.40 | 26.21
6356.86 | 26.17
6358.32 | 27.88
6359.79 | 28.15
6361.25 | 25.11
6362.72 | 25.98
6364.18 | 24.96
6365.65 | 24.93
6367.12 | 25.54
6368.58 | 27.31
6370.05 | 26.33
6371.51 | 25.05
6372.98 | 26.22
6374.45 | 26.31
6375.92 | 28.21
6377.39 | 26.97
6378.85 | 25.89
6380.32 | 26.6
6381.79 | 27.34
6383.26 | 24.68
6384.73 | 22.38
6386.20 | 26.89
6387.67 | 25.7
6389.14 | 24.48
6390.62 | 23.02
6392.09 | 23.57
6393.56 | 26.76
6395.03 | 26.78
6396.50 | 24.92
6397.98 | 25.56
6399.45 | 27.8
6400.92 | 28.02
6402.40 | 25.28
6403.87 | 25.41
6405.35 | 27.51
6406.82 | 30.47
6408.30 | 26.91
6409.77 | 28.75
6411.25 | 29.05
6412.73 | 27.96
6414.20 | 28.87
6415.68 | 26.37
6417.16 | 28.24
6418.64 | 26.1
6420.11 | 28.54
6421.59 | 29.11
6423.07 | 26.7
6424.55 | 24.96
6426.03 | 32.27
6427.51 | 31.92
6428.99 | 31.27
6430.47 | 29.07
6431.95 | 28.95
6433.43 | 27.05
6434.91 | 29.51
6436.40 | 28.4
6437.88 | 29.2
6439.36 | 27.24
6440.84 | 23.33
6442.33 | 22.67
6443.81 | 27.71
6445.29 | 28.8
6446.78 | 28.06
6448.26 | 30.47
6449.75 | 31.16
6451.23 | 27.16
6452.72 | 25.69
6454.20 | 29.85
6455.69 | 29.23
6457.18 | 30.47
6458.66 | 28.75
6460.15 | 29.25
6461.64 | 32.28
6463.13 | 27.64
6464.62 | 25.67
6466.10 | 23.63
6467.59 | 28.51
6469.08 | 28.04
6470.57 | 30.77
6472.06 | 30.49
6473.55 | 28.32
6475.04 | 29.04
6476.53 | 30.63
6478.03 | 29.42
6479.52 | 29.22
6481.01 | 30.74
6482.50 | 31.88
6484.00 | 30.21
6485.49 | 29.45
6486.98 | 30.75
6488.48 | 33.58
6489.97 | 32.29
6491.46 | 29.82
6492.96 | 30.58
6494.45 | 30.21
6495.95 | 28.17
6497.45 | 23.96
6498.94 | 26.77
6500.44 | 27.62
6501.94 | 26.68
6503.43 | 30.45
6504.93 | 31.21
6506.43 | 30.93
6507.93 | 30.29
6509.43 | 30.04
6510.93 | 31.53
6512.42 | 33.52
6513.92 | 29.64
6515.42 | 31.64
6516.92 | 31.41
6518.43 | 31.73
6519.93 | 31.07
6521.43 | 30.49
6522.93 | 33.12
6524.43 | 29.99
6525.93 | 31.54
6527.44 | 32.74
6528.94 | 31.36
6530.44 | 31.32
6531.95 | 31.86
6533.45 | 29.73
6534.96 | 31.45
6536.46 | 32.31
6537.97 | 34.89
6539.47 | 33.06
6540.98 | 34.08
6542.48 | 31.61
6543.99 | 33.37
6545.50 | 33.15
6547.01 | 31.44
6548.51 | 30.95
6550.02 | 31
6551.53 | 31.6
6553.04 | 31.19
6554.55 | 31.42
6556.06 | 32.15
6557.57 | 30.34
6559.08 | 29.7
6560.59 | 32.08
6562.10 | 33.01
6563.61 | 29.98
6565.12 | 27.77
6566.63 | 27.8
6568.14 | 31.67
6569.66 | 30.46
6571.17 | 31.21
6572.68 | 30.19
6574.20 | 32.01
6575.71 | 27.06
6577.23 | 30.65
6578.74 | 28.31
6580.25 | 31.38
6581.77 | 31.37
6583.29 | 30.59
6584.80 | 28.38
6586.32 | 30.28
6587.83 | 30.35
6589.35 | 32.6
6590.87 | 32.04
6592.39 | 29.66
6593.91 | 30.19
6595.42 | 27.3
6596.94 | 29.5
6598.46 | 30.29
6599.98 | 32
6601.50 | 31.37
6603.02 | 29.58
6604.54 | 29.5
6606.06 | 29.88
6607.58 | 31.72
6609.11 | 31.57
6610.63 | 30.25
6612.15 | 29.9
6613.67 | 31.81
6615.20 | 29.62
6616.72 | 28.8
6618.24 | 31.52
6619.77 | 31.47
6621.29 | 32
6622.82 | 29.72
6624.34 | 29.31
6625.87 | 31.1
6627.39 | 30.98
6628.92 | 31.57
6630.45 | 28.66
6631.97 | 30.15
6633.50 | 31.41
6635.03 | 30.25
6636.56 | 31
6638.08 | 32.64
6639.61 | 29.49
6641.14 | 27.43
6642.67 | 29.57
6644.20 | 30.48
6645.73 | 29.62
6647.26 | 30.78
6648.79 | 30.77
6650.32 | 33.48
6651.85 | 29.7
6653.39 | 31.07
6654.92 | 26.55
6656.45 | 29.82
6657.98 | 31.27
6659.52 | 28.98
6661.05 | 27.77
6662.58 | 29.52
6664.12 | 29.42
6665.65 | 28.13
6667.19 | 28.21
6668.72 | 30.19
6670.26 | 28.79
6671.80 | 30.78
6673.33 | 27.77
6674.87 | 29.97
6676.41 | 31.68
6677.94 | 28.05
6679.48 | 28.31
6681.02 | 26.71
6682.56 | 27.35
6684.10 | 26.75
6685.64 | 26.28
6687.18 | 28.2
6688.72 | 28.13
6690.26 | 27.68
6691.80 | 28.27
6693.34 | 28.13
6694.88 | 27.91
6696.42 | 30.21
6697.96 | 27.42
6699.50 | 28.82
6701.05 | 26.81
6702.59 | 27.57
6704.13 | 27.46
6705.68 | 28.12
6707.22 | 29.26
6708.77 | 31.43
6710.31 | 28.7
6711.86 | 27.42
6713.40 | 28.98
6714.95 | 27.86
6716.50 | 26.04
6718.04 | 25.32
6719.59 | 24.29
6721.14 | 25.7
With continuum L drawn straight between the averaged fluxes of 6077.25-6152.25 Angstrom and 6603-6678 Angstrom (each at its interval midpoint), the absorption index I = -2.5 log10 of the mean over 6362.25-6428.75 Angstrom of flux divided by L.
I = 0.07 mag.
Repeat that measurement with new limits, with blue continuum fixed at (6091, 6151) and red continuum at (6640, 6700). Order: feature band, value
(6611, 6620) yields -0.06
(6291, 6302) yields 0.11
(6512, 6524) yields -0.11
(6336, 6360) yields 0.01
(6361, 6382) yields 0.06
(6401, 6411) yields 0.01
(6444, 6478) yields -0.03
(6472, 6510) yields -0.06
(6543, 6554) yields -0.12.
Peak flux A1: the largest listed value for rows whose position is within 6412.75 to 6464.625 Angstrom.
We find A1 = 32.28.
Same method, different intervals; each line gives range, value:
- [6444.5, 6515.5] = 33.58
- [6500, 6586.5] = 34.89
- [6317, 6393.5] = 29.71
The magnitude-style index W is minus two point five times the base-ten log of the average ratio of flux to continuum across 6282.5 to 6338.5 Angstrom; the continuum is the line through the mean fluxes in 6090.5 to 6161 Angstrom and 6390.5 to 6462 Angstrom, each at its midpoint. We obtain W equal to 0.07 mag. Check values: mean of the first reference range 26.8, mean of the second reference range 27.9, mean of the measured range 25.9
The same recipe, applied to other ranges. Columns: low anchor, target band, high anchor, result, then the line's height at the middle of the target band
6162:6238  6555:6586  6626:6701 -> -0.09 mag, 27.9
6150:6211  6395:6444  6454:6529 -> 0.03 mag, 28.5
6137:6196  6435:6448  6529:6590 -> 0.08 mag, 29.1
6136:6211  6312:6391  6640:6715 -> -0.02 mag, 26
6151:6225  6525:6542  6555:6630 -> -0.10 mag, 29.4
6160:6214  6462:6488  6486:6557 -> 0.03 mag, 30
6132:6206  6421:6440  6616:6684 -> -0.05 mag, 27.5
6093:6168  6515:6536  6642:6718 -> -0.12 mag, 28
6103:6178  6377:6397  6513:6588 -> 0.14 mag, 28.8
